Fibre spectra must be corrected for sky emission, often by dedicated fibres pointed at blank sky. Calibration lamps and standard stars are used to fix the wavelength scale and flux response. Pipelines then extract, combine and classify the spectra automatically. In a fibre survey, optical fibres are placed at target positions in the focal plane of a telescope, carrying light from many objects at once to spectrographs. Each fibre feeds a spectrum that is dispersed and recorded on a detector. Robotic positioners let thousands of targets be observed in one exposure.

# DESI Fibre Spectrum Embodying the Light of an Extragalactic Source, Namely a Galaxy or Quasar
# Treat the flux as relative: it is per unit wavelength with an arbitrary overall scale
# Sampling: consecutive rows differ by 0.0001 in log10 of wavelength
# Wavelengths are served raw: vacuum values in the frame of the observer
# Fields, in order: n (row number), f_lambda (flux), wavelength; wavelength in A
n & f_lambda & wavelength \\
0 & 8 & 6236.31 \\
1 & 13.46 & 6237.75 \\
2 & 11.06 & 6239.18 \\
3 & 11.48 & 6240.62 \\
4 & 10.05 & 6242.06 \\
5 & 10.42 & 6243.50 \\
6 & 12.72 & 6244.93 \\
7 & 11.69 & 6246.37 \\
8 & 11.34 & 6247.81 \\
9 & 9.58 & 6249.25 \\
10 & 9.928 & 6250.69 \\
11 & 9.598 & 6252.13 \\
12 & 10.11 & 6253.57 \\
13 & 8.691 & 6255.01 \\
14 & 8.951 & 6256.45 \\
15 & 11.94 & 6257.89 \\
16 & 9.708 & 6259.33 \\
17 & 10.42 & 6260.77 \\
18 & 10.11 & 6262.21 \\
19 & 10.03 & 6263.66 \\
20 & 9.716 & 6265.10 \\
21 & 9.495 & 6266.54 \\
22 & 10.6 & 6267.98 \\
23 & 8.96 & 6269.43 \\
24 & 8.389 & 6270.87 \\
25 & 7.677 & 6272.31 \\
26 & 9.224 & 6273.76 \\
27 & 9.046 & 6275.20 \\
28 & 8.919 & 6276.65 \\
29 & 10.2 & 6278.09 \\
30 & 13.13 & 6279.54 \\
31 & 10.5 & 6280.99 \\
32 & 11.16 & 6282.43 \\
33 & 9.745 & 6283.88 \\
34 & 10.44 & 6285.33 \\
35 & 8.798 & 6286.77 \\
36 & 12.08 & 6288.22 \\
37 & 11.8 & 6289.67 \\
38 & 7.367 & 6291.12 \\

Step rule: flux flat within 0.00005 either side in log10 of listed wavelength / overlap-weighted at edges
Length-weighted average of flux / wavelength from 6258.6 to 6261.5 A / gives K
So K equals 10.1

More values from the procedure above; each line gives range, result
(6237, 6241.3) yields 12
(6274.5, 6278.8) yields 9.39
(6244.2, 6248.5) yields 11.9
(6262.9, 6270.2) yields 9.75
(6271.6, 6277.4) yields 8.73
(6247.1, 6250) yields 10.4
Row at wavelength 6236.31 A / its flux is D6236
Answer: 8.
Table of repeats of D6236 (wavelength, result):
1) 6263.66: 10.03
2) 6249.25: 9.58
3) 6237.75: 13.46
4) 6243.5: 10.42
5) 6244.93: 12.72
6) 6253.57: 10.11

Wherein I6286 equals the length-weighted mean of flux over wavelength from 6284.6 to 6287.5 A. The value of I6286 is 9.63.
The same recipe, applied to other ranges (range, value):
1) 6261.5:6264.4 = 10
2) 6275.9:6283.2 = 10.8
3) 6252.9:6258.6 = 9.92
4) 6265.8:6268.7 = 10.1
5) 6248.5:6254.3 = 9.81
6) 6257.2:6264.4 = 10.4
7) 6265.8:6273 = 9.04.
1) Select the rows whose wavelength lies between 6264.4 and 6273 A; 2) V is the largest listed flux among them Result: 10.6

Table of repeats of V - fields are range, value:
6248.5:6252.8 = 9.928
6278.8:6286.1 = 13.13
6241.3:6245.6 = 12.72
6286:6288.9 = 12.08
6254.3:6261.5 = 11.94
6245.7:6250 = 11.69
